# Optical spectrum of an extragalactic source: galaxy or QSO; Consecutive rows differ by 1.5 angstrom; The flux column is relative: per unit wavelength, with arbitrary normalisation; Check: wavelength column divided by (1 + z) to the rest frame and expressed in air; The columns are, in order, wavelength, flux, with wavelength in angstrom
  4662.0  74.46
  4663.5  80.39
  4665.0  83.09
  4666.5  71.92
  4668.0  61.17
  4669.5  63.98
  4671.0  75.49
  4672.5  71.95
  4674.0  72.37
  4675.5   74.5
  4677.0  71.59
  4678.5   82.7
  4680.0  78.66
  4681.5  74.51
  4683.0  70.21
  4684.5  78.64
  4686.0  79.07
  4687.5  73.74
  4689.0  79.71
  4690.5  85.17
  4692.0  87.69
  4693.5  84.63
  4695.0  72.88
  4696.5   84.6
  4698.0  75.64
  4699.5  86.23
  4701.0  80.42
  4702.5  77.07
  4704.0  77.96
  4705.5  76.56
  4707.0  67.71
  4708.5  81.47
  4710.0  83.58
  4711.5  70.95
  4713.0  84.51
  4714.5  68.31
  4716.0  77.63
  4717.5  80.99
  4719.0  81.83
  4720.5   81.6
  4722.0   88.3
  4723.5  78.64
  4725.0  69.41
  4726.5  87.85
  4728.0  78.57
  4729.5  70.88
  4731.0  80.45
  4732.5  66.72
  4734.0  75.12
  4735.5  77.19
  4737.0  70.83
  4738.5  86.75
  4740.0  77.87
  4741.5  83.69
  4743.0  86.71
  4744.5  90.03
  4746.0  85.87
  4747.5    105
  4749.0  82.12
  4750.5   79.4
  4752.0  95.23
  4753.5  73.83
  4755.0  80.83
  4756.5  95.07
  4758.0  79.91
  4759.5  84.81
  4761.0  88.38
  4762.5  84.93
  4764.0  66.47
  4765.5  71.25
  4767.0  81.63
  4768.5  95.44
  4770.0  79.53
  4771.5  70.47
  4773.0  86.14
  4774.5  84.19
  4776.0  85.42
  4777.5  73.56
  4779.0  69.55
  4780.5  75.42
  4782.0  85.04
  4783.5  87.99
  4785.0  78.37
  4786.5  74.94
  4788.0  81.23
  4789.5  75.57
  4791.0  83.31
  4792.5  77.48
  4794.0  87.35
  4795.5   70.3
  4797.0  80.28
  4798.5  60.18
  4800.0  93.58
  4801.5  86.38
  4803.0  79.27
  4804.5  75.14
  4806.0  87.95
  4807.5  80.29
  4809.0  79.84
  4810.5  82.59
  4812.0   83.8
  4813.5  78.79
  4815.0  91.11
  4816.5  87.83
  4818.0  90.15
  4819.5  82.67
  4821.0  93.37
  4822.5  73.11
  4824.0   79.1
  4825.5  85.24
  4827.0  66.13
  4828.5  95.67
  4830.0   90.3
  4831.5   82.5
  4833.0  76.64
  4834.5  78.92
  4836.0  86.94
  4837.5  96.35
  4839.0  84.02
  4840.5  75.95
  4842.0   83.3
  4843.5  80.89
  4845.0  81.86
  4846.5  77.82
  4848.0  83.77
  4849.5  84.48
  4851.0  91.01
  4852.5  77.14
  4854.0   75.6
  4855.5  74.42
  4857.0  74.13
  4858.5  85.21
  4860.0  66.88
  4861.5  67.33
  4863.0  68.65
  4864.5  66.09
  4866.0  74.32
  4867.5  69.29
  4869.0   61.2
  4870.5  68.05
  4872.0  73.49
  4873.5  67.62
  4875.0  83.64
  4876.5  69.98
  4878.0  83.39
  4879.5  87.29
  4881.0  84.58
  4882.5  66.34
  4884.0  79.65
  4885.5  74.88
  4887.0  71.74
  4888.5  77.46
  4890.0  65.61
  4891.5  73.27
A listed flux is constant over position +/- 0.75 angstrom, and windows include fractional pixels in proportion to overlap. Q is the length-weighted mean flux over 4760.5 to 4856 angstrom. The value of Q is 81.4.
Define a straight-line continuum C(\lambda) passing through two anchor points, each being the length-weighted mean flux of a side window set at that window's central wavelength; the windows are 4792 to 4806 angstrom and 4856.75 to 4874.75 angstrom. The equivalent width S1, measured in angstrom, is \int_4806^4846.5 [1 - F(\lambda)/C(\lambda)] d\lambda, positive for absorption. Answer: -4.1 angstrom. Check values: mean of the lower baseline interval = 79.4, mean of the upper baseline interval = 70.5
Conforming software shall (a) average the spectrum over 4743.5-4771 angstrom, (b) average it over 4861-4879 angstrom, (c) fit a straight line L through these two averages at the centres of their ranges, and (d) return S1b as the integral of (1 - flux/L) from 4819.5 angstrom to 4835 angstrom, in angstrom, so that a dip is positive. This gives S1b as -1.2 angstrom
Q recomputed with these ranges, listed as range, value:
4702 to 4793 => 80.3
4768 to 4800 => 79.3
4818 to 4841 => 83.4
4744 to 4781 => 82.6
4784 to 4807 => 79.5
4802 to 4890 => 79.1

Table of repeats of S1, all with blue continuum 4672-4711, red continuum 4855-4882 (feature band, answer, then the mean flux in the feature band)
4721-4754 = -2.0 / 81.4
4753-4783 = -1.8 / 80.7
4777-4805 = -1.2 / 78.8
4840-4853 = -1.4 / 82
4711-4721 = -0.1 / 78.1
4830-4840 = -1.4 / 84.5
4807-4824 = -2.0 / 83.8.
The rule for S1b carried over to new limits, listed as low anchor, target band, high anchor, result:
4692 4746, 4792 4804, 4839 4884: -0.3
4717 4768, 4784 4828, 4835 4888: -1.0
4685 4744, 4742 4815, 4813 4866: -1.7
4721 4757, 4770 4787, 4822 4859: 0.5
